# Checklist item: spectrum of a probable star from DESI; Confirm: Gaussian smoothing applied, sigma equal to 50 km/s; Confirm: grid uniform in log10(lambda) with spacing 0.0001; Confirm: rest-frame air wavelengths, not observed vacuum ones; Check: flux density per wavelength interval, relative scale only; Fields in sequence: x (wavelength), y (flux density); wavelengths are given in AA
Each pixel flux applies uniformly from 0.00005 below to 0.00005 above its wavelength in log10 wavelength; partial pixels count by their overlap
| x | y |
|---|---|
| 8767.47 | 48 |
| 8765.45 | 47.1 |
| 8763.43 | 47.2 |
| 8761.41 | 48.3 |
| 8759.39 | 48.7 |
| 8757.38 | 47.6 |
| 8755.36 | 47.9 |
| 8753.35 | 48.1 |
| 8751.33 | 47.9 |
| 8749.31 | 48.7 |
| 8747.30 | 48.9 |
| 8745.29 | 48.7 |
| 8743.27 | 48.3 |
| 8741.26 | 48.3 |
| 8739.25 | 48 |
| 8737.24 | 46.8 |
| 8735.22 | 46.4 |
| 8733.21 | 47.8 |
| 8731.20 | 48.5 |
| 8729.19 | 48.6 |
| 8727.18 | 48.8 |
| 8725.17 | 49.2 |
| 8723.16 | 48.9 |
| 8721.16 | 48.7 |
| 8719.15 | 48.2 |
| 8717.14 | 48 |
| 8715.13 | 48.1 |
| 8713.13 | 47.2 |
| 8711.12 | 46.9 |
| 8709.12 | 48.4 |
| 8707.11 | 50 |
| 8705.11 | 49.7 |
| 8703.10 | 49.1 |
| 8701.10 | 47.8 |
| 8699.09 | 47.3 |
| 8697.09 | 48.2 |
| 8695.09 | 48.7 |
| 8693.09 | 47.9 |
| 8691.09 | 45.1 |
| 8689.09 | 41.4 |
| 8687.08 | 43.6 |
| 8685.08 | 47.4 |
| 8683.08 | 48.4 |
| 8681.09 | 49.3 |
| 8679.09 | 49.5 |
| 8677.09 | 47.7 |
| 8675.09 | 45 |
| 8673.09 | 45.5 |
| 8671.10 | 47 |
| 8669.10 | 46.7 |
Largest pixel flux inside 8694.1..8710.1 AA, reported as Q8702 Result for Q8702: 50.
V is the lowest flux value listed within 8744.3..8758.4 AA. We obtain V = 47.6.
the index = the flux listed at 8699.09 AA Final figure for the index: 47.3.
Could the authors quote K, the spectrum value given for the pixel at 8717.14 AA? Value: 48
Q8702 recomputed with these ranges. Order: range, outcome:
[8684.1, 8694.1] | 47.9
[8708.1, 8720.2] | 48.4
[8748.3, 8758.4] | 48.7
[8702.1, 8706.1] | 49.7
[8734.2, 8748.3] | 48.9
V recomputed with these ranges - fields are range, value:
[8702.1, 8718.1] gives 46.9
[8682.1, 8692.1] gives 41.4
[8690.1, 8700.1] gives 45.1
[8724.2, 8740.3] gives 46.4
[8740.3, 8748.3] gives 48.3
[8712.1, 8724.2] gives 47.2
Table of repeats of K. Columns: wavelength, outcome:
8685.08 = 47.4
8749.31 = 48.7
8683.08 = 48.4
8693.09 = 47.9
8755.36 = 47.9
